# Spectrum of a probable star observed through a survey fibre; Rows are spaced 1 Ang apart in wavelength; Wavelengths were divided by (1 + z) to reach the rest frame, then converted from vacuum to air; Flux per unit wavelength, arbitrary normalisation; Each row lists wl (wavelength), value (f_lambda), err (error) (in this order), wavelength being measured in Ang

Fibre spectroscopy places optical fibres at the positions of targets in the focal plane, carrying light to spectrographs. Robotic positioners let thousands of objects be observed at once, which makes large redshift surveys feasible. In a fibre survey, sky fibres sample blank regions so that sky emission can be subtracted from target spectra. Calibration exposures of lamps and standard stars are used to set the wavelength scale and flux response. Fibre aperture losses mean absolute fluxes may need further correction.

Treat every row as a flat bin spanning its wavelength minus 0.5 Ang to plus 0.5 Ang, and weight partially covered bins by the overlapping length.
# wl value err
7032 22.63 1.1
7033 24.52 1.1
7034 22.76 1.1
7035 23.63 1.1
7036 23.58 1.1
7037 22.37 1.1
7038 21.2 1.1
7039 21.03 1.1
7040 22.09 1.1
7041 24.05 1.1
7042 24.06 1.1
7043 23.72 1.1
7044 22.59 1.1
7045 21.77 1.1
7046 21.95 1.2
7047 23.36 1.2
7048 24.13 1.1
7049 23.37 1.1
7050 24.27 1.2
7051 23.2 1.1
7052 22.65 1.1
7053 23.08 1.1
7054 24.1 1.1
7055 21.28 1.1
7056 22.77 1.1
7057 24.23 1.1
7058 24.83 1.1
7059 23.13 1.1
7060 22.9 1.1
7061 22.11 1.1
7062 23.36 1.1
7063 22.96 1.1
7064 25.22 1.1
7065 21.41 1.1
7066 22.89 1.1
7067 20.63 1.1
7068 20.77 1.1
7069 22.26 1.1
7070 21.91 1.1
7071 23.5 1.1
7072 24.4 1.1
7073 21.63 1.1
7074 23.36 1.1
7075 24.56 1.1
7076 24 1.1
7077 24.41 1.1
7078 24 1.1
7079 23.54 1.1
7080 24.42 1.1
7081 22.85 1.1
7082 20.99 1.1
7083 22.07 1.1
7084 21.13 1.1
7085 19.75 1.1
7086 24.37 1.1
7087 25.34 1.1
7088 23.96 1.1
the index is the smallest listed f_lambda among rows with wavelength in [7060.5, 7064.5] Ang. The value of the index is 22.11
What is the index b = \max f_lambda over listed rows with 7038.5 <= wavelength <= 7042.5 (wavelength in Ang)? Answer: 24.06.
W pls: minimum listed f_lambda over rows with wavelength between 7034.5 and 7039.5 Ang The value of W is 21.03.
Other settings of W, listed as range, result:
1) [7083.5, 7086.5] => 19.75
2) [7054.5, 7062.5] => 21.28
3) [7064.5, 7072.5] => 20.63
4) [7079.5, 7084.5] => 20.99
